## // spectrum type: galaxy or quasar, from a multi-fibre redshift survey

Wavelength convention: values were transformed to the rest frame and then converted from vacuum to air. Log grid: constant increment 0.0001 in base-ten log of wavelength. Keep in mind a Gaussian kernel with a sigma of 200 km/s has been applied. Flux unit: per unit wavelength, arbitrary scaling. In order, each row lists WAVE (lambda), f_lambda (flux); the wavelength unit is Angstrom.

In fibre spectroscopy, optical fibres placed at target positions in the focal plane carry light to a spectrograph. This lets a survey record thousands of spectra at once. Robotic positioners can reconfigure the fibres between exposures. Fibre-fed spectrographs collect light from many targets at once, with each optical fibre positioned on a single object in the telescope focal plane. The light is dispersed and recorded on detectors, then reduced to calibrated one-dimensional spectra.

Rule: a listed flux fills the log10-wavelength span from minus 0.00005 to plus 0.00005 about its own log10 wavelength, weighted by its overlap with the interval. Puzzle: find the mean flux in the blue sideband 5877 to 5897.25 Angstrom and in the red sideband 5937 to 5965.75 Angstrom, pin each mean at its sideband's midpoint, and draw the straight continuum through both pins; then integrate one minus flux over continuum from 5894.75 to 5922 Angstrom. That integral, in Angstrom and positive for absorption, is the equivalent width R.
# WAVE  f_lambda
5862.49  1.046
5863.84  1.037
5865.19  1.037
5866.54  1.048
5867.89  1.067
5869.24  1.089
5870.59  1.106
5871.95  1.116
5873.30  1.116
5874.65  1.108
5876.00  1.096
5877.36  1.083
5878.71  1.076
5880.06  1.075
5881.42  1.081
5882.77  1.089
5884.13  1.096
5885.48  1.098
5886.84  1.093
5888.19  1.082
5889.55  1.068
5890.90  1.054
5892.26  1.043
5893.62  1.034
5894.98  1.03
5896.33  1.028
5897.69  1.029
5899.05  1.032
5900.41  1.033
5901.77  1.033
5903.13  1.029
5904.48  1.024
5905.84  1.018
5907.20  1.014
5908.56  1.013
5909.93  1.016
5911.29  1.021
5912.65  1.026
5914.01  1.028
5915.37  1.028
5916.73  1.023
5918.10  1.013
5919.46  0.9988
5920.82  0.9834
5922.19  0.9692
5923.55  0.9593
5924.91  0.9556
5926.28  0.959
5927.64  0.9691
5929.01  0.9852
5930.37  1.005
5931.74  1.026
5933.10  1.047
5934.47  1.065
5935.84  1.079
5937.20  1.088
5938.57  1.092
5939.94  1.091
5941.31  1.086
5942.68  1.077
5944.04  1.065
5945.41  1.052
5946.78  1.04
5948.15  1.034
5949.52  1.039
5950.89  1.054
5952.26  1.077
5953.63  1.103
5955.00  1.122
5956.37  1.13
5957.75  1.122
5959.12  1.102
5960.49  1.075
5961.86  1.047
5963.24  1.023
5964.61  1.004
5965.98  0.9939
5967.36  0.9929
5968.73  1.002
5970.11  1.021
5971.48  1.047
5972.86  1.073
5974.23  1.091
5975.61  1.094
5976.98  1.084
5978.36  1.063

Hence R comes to 1.3 Angstrom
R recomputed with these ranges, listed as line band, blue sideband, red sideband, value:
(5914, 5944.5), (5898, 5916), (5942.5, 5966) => 0.6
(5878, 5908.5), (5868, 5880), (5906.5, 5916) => 0.2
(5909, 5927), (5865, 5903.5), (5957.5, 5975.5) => 1.0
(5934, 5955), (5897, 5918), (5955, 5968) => -0.5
